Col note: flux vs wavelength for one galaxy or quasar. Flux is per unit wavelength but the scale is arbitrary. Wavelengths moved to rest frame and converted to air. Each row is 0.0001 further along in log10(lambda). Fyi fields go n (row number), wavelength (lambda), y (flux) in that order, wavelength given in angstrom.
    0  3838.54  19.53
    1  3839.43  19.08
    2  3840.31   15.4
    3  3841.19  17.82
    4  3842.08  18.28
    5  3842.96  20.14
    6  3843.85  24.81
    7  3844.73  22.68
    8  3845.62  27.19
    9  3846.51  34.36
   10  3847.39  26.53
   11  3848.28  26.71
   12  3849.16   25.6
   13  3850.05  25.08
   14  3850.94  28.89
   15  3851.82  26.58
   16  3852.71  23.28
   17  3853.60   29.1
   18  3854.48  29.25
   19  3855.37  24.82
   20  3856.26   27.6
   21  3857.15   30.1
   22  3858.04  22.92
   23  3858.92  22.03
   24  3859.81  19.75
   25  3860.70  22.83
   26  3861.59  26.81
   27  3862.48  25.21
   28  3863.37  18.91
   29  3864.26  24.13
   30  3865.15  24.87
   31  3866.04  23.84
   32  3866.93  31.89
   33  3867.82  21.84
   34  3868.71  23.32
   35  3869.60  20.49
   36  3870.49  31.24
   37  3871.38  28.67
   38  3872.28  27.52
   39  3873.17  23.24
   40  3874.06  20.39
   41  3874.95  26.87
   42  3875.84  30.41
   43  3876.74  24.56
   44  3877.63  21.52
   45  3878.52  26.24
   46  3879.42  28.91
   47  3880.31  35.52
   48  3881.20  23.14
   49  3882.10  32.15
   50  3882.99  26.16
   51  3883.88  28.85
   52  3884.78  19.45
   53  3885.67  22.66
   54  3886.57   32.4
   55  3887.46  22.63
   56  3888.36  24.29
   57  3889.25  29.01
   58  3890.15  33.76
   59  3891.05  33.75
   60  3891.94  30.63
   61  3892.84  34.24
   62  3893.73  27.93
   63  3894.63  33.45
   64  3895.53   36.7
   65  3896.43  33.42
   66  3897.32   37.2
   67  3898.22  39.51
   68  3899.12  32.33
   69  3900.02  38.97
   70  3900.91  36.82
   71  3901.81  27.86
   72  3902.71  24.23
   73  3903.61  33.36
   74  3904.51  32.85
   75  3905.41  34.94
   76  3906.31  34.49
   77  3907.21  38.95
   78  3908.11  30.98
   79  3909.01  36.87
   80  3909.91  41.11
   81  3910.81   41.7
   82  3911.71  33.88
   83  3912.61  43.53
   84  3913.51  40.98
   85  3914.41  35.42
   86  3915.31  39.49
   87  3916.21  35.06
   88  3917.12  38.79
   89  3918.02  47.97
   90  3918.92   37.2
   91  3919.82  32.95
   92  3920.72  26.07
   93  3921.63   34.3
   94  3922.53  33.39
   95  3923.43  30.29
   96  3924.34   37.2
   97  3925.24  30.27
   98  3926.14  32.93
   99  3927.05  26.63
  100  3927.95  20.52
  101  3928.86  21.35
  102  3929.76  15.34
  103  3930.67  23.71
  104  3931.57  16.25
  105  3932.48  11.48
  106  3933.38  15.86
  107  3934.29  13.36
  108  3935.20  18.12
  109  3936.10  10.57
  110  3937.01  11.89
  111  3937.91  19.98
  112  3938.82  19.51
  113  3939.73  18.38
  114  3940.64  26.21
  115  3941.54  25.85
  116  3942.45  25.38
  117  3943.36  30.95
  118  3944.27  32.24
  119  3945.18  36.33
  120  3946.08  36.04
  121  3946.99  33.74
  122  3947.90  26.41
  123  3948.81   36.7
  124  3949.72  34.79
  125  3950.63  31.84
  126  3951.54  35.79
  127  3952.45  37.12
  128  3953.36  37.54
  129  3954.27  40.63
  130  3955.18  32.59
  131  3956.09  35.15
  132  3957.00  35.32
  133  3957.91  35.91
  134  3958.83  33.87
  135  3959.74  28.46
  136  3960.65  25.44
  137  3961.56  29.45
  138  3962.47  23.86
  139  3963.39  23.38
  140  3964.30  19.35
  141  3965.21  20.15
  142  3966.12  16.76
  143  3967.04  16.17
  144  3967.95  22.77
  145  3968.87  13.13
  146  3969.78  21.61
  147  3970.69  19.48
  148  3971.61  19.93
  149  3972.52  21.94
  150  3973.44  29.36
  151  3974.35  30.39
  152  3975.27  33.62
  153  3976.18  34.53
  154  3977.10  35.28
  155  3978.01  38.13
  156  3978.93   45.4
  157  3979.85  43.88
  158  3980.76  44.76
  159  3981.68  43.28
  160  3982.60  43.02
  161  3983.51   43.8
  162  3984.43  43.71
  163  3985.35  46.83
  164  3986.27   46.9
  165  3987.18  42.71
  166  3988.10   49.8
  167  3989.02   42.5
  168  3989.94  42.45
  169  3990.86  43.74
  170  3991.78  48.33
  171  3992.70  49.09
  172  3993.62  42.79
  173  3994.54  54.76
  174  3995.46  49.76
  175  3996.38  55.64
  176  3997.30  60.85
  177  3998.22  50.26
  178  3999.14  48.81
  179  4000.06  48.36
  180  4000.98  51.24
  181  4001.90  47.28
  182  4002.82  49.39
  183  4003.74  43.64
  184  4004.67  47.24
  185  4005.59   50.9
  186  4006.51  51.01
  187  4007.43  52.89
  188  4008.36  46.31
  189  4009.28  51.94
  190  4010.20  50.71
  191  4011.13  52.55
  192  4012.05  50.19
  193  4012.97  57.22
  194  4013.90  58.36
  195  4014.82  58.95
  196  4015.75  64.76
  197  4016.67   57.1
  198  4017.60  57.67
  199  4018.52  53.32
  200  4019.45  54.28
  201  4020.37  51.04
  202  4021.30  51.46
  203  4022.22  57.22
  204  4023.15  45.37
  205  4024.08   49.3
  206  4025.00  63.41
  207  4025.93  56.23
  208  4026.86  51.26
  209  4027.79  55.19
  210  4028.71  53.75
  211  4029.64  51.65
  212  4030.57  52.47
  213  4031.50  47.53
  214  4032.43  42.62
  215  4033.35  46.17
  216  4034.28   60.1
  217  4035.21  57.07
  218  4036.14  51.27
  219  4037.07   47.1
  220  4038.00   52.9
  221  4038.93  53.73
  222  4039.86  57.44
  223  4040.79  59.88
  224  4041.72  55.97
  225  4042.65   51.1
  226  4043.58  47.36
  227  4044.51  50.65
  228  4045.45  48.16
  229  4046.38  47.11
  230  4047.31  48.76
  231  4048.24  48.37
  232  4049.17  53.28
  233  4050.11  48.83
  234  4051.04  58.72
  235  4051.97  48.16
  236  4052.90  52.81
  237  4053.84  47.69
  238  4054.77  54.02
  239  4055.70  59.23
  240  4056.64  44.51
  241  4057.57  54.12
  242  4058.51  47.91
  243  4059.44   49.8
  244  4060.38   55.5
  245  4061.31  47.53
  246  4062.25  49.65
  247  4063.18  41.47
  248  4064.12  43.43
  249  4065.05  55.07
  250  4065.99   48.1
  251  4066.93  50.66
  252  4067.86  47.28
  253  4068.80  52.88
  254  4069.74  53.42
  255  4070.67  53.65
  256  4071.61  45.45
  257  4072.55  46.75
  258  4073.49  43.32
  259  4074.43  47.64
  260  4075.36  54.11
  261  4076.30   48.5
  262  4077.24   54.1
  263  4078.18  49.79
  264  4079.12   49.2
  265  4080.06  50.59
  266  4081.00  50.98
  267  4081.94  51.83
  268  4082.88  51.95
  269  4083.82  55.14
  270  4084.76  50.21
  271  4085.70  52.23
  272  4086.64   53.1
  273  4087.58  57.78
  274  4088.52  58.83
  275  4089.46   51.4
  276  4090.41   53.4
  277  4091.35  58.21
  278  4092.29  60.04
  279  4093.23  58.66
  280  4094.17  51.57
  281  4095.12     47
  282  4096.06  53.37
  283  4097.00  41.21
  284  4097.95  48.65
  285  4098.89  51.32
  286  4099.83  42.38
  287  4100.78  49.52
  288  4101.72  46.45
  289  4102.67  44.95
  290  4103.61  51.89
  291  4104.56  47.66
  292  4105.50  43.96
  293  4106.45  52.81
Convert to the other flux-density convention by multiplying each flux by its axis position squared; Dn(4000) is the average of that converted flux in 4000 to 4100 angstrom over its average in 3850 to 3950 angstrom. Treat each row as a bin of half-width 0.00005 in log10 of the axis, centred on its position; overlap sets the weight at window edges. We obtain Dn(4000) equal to 1.9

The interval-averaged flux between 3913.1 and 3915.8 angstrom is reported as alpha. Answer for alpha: 38.6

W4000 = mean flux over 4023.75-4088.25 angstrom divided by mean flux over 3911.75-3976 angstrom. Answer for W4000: 1.83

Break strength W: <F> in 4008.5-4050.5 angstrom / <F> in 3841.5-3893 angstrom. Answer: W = 2.0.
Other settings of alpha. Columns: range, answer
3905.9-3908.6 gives 34.8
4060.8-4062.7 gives 48.8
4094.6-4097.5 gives 47.1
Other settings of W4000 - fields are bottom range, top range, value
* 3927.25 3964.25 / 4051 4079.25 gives 1.88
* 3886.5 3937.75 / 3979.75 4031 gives 1.65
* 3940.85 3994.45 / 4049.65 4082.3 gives 1.48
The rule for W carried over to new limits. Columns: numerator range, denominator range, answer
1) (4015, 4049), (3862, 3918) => 1.72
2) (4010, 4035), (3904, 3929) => 1.54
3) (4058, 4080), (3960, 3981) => 1.82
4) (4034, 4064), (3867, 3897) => 1.85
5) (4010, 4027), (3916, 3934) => 1.95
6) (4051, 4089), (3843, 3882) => 1.97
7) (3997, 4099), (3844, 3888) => 2.00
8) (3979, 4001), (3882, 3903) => 1.53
